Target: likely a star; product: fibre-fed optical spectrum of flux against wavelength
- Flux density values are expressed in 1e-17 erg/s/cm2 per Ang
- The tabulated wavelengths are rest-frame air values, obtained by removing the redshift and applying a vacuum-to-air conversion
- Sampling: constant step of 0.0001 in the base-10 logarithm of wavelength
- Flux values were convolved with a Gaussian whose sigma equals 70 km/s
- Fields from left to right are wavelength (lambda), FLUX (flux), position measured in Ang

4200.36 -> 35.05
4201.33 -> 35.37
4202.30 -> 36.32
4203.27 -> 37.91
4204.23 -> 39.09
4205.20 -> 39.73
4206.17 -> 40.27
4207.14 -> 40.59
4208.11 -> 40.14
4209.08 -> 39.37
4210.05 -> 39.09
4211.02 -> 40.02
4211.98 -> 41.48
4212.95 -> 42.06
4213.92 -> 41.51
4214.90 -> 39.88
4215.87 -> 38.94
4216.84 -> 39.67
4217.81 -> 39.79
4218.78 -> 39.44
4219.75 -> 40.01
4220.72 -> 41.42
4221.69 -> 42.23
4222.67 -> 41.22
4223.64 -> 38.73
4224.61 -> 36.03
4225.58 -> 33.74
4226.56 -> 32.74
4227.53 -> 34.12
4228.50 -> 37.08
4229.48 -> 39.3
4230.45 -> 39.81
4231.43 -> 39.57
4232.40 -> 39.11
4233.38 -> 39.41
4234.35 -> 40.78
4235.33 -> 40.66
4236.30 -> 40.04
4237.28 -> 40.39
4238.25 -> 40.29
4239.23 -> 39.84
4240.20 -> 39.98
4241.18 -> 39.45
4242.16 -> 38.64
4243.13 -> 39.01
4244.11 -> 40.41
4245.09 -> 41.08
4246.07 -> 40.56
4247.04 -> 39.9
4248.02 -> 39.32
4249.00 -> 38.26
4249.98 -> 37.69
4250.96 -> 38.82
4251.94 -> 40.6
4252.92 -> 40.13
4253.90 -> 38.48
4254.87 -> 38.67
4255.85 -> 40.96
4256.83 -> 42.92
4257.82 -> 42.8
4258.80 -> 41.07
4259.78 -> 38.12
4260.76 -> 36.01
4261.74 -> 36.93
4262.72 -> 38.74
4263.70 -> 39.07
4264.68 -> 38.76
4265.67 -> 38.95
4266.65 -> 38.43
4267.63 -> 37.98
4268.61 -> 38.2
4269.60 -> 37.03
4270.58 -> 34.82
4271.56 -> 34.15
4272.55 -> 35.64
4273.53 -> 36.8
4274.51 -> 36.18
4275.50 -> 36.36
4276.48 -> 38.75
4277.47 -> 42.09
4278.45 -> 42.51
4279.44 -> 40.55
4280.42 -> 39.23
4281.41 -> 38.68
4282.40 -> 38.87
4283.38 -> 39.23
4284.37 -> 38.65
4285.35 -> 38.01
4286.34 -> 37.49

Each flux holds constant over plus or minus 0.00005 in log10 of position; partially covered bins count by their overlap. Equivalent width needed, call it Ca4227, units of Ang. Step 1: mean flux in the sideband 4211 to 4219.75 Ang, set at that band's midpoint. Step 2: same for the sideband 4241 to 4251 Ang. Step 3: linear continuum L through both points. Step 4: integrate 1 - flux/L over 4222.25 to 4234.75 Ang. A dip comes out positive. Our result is 0.7 Ang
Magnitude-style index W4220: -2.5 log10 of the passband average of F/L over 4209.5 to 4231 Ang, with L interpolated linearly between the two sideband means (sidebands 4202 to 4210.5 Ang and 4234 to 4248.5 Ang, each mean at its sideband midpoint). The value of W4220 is 0.01 mag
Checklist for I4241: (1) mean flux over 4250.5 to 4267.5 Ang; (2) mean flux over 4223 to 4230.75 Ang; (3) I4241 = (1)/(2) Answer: 1.08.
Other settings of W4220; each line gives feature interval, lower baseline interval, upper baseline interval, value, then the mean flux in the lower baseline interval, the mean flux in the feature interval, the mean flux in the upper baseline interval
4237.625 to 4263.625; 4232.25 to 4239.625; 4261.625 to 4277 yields -0.02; 40.1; 39.6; 37.3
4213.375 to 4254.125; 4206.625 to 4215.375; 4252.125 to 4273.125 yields 0.01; 40.4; 39.2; 38.5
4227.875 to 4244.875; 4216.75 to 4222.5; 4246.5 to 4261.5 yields 0.01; 40.5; 39.6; 39.5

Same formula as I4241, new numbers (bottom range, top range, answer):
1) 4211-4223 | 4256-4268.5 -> 0.96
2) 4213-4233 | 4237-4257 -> 1.02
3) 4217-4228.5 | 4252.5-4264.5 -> 1.04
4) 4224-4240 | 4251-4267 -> 1.03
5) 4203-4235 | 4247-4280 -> 0.99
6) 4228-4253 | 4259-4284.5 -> 0.96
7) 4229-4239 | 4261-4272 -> 0.94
